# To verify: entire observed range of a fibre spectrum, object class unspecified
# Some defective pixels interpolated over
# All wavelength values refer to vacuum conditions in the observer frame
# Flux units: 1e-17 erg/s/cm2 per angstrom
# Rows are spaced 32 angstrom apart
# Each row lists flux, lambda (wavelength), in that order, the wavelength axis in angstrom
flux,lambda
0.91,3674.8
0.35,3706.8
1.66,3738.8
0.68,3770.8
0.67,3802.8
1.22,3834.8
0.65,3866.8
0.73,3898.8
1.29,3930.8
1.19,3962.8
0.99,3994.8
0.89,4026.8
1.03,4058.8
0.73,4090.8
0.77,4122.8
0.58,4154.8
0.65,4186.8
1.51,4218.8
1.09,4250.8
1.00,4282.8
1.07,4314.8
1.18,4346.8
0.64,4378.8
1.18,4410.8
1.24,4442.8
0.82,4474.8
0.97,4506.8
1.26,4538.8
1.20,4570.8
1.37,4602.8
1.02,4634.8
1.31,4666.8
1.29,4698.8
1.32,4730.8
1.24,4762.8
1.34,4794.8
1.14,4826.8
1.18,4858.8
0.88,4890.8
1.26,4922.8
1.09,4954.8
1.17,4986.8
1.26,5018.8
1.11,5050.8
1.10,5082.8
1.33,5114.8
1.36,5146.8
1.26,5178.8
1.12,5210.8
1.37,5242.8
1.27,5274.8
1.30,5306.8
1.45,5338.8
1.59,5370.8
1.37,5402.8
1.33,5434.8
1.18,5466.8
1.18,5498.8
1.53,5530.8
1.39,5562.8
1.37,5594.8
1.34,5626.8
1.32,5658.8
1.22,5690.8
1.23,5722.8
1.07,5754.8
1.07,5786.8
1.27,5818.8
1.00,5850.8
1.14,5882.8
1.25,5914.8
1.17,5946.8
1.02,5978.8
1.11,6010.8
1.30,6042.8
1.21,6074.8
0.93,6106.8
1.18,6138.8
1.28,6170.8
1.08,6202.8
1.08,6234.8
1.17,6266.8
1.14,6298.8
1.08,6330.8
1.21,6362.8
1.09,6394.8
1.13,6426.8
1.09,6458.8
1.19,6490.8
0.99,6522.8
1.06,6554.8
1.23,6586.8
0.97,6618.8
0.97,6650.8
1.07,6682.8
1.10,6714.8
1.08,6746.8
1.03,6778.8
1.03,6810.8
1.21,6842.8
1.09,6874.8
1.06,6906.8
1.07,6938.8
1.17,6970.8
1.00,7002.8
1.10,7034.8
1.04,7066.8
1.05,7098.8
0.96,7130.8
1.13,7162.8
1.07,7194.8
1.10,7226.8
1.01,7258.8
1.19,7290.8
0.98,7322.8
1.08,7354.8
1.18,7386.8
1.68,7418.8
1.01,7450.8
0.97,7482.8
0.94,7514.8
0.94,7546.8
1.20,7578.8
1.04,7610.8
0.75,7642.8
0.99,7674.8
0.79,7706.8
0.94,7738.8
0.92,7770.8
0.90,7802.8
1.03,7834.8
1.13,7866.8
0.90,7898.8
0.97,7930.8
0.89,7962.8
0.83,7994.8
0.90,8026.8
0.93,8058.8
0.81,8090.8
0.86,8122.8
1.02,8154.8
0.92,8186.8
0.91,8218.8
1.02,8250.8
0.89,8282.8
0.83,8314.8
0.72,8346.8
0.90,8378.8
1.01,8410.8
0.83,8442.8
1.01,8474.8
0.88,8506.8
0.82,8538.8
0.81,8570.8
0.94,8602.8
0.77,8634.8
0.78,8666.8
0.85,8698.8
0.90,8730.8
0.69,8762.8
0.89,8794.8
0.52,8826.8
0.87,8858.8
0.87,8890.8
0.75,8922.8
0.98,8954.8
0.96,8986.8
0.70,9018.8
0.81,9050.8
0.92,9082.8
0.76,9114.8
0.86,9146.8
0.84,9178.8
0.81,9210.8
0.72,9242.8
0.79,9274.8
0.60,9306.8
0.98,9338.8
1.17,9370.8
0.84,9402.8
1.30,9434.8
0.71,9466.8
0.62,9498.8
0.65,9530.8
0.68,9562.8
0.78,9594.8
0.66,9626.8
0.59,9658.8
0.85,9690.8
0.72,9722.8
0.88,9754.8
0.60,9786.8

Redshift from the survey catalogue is 0.128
